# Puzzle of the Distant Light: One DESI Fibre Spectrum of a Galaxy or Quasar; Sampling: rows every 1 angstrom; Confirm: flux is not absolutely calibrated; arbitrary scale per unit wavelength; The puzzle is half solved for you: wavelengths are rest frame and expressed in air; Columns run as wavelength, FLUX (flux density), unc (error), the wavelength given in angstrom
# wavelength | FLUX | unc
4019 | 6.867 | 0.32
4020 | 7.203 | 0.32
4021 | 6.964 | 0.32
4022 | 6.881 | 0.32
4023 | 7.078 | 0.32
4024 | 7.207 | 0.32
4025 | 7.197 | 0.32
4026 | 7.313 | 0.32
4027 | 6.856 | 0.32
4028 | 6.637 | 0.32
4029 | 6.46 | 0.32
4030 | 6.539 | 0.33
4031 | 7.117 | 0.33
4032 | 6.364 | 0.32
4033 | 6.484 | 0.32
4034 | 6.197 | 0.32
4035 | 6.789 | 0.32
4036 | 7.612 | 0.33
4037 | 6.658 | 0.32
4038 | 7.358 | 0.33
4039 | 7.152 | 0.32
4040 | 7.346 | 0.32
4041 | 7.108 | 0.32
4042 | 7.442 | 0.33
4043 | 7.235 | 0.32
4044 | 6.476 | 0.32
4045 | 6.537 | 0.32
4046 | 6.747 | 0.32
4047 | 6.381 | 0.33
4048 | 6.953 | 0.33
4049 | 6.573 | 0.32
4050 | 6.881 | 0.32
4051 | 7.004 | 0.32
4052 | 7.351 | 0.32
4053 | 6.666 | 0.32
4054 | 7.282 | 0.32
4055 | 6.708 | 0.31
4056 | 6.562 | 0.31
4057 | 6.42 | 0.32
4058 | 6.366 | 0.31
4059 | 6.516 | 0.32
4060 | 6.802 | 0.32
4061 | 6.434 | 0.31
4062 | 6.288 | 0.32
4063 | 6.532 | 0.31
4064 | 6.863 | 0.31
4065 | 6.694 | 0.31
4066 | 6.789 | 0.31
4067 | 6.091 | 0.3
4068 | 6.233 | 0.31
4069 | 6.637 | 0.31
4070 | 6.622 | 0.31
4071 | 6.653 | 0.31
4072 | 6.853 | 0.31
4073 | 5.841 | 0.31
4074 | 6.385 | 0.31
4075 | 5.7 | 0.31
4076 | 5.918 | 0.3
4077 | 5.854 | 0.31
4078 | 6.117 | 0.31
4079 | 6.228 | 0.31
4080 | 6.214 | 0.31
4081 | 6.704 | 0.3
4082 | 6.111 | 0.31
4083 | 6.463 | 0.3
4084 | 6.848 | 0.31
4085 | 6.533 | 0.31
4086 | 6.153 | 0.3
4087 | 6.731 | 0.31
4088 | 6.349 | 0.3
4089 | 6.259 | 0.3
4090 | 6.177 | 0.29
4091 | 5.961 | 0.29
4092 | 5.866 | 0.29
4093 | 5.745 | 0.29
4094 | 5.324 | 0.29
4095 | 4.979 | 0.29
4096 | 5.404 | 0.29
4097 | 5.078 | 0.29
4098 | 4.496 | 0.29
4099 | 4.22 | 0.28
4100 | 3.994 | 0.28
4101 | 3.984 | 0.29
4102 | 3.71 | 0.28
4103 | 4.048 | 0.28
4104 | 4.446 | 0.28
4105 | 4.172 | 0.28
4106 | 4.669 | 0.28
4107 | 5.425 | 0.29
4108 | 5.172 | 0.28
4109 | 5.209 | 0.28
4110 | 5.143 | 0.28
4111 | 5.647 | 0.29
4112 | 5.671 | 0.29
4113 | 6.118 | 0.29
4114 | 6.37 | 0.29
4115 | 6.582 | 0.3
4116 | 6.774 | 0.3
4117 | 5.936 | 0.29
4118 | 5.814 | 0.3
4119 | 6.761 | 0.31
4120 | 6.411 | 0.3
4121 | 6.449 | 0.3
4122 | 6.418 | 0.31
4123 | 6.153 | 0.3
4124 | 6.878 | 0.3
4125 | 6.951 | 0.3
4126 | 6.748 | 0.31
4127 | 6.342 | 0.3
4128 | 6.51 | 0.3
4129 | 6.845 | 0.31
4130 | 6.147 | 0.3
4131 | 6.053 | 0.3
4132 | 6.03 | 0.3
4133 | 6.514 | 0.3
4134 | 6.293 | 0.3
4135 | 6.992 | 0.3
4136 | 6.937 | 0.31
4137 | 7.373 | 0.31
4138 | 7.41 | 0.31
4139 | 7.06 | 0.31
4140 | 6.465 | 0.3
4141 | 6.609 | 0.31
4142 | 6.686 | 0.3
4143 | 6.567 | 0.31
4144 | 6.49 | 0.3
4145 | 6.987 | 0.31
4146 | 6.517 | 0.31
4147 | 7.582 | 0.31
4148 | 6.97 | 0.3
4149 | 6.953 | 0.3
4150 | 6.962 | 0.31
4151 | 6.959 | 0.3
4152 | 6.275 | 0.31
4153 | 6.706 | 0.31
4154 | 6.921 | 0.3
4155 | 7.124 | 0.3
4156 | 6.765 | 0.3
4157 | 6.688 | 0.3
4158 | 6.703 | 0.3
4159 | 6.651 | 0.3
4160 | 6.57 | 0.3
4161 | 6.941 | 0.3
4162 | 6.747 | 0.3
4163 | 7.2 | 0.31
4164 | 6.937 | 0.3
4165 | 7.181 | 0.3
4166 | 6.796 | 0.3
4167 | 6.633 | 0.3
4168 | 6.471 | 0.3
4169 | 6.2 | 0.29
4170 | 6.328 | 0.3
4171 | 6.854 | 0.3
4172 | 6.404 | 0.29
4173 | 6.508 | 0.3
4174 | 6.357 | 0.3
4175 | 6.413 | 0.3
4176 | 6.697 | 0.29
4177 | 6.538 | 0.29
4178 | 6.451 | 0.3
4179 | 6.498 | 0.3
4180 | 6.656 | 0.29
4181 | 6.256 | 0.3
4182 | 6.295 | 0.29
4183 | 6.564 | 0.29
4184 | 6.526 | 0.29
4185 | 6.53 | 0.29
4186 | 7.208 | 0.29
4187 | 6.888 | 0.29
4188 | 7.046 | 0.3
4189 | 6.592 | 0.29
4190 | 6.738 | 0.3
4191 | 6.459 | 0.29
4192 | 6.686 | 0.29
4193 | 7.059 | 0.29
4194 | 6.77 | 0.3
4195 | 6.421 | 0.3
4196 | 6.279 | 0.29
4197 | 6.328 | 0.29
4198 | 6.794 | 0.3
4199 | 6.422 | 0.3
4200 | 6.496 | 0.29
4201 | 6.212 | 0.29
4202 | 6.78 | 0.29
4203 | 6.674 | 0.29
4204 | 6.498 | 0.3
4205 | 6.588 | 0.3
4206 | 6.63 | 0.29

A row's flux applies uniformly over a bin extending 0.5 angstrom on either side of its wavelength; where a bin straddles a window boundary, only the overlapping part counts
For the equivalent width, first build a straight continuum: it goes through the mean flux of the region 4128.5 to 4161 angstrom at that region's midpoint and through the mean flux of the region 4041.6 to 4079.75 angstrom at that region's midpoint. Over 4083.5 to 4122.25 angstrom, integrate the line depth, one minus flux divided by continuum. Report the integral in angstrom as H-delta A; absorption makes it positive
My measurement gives 6.4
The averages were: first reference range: 6.56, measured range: 5.56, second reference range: 6.75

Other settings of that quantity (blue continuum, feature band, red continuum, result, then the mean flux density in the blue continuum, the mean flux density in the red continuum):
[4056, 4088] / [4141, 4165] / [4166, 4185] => -1.3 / 6.41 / 6.49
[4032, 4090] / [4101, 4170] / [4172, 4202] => 2.4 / 6.6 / 6.58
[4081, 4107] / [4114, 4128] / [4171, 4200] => -1.8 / 5.38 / 6.59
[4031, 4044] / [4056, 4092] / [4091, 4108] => -4.6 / 6.96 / 4.77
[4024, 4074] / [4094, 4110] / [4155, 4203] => 4.9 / 6.75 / 6.63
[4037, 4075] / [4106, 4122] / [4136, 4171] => 2.0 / 6.71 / 6.81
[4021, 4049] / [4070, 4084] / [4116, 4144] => 1.0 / 6.89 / 6.57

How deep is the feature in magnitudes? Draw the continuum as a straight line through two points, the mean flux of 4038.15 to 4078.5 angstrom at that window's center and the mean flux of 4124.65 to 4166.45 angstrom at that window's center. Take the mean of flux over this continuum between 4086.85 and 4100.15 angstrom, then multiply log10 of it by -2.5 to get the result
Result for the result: 0.22 mag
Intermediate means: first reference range 6.63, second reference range 6.76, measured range 5.48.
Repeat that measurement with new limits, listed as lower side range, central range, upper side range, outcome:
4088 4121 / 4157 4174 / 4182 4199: -0.07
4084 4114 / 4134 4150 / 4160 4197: -0.15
